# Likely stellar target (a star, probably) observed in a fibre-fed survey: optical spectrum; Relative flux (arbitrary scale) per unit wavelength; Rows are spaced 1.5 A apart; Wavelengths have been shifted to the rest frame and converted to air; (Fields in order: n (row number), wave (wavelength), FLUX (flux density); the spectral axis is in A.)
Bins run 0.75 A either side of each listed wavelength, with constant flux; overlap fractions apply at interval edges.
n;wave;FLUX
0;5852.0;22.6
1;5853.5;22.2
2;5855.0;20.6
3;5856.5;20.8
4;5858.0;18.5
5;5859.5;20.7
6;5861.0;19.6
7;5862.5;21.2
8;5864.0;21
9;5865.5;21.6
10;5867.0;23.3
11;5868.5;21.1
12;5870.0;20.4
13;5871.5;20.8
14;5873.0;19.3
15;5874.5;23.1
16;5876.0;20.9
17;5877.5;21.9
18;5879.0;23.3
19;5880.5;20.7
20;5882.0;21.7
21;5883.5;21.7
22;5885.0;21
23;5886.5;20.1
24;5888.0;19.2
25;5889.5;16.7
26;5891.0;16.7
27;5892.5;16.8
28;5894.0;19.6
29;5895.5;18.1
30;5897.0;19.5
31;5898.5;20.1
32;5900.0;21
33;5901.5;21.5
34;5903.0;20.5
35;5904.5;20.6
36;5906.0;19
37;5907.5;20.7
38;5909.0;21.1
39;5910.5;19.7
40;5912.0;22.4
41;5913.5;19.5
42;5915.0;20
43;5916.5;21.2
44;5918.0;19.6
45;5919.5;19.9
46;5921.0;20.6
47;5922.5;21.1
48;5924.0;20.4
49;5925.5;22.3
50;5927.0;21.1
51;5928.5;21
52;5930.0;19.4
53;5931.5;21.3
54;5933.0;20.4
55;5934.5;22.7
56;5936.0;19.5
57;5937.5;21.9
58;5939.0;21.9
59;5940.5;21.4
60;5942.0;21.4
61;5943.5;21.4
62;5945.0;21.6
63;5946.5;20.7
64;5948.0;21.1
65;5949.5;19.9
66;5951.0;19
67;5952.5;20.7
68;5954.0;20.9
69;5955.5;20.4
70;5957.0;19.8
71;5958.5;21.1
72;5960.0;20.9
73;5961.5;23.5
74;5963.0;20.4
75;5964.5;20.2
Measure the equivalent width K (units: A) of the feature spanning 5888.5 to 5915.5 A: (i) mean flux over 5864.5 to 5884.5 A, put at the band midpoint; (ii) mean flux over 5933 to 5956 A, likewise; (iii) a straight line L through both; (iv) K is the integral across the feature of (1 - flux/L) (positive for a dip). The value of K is 2.1 A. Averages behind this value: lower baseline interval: 21.5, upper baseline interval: 21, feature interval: 19.6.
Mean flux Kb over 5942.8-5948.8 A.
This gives 21.2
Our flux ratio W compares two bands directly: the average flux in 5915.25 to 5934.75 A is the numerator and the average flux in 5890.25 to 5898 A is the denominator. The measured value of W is 1.1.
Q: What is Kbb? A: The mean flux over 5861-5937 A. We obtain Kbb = 20.5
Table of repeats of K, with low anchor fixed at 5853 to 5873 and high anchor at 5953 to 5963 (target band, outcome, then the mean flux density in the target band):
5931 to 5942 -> -0.17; 21.3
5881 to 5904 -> 1.39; 19.6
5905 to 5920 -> 0.44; 20.3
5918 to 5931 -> 0.18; 20.7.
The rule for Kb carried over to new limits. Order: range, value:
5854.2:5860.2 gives 20.2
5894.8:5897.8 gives 18.8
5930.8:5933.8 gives 20.9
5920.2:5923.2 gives 20.8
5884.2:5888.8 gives 20.1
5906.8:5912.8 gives 21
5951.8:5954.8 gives 20.8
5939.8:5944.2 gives 21.4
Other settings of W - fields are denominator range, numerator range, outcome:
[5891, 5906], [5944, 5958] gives 1.05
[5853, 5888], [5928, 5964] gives 0.99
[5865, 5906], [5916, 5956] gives 1.02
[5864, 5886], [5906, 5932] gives 0.96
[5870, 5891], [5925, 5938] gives 1.02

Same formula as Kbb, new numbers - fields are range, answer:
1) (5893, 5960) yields 20.6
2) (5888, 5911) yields 19.4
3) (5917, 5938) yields 20.8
